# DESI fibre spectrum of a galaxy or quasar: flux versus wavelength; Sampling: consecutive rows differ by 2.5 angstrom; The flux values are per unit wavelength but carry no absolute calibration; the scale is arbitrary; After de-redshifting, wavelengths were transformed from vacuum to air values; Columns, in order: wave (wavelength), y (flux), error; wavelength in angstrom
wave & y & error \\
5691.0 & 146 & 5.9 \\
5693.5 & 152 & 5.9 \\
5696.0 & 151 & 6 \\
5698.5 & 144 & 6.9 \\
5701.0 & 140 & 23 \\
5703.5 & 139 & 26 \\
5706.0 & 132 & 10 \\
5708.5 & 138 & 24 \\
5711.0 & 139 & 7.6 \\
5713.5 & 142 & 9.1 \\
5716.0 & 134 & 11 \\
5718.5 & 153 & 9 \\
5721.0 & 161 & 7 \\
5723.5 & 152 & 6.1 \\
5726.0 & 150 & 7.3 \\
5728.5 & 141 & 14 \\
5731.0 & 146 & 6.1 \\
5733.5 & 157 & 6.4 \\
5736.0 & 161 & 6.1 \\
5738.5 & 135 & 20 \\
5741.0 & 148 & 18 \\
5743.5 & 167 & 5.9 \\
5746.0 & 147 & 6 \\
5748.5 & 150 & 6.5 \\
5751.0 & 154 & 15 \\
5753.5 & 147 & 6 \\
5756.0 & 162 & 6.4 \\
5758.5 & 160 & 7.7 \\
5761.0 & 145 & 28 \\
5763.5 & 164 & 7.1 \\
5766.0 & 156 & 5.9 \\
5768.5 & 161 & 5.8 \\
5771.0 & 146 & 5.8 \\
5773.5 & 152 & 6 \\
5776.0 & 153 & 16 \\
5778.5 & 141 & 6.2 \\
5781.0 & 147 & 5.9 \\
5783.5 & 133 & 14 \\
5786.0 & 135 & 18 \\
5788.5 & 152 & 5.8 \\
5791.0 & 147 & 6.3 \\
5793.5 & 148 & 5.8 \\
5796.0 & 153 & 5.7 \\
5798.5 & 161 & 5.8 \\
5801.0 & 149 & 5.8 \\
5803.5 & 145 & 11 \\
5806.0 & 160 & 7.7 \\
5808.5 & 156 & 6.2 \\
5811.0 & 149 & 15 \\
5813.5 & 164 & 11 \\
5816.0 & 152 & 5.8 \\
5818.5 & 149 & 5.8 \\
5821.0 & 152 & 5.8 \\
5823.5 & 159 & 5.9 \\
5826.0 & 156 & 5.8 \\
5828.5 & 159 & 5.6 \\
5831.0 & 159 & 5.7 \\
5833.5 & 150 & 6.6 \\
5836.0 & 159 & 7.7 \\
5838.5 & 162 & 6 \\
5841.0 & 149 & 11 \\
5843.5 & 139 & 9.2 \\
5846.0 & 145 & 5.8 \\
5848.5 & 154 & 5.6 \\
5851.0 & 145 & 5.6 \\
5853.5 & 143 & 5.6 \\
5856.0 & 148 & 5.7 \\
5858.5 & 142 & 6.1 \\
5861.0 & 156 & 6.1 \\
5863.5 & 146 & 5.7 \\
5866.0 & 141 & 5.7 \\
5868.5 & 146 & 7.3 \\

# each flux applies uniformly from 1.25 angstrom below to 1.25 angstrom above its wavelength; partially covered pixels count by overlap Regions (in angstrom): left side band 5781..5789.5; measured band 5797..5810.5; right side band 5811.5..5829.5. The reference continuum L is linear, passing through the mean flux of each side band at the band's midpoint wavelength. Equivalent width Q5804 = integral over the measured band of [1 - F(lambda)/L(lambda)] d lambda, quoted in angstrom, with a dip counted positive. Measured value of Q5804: -0.5 angstrom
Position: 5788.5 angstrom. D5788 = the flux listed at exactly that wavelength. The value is 152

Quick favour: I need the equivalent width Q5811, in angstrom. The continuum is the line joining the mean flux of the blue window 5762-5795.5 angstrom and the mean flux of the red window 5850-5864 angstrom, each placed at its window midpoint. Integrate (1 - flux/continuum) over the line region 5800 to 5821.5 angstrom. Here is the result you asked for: -0.7 angstrom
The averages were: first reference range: 149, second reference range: 147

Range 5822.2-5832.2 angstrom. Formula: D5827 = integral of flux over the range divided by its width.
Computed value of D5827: 158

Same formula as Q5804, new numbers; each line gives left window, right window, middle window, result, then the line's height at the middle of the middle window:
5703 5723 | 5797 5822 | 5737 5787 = -0.7 angstrom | 148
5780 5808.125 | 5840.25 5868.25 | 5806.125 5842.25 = -2.0 angstrom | 147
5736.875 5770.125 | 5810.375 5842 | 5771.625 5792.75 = 1.3 angstrom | 154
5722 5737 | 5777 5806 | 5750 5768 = -0.8 angstrom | 149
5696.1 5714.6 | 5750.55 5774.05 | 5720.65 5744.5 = -0.7 angstrom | 147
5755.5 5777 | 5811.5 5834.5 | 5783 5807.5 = 1.0 angstrom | 155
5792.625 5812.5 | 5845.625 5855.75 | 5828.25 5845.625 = -0.5 angstrom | 149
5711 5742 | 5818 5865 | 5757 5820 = -0.6 angstrom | 150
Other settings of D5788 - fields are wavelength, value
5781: 147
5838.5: 162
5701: 140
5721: 161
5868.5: 146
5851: 145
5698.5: 144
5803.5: 145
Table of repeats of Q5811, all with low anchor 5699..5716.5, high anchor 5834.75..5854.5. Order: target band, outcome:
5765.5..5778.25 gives -0.8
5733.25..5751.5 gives -1.4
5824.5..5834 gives -0.5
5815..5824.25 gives -0.3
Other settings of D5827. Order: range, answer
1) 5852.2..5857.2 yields 145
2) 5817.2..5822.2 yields 150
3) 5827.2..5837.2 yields 157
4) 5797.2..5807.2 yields 154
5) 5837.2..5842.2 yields 156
